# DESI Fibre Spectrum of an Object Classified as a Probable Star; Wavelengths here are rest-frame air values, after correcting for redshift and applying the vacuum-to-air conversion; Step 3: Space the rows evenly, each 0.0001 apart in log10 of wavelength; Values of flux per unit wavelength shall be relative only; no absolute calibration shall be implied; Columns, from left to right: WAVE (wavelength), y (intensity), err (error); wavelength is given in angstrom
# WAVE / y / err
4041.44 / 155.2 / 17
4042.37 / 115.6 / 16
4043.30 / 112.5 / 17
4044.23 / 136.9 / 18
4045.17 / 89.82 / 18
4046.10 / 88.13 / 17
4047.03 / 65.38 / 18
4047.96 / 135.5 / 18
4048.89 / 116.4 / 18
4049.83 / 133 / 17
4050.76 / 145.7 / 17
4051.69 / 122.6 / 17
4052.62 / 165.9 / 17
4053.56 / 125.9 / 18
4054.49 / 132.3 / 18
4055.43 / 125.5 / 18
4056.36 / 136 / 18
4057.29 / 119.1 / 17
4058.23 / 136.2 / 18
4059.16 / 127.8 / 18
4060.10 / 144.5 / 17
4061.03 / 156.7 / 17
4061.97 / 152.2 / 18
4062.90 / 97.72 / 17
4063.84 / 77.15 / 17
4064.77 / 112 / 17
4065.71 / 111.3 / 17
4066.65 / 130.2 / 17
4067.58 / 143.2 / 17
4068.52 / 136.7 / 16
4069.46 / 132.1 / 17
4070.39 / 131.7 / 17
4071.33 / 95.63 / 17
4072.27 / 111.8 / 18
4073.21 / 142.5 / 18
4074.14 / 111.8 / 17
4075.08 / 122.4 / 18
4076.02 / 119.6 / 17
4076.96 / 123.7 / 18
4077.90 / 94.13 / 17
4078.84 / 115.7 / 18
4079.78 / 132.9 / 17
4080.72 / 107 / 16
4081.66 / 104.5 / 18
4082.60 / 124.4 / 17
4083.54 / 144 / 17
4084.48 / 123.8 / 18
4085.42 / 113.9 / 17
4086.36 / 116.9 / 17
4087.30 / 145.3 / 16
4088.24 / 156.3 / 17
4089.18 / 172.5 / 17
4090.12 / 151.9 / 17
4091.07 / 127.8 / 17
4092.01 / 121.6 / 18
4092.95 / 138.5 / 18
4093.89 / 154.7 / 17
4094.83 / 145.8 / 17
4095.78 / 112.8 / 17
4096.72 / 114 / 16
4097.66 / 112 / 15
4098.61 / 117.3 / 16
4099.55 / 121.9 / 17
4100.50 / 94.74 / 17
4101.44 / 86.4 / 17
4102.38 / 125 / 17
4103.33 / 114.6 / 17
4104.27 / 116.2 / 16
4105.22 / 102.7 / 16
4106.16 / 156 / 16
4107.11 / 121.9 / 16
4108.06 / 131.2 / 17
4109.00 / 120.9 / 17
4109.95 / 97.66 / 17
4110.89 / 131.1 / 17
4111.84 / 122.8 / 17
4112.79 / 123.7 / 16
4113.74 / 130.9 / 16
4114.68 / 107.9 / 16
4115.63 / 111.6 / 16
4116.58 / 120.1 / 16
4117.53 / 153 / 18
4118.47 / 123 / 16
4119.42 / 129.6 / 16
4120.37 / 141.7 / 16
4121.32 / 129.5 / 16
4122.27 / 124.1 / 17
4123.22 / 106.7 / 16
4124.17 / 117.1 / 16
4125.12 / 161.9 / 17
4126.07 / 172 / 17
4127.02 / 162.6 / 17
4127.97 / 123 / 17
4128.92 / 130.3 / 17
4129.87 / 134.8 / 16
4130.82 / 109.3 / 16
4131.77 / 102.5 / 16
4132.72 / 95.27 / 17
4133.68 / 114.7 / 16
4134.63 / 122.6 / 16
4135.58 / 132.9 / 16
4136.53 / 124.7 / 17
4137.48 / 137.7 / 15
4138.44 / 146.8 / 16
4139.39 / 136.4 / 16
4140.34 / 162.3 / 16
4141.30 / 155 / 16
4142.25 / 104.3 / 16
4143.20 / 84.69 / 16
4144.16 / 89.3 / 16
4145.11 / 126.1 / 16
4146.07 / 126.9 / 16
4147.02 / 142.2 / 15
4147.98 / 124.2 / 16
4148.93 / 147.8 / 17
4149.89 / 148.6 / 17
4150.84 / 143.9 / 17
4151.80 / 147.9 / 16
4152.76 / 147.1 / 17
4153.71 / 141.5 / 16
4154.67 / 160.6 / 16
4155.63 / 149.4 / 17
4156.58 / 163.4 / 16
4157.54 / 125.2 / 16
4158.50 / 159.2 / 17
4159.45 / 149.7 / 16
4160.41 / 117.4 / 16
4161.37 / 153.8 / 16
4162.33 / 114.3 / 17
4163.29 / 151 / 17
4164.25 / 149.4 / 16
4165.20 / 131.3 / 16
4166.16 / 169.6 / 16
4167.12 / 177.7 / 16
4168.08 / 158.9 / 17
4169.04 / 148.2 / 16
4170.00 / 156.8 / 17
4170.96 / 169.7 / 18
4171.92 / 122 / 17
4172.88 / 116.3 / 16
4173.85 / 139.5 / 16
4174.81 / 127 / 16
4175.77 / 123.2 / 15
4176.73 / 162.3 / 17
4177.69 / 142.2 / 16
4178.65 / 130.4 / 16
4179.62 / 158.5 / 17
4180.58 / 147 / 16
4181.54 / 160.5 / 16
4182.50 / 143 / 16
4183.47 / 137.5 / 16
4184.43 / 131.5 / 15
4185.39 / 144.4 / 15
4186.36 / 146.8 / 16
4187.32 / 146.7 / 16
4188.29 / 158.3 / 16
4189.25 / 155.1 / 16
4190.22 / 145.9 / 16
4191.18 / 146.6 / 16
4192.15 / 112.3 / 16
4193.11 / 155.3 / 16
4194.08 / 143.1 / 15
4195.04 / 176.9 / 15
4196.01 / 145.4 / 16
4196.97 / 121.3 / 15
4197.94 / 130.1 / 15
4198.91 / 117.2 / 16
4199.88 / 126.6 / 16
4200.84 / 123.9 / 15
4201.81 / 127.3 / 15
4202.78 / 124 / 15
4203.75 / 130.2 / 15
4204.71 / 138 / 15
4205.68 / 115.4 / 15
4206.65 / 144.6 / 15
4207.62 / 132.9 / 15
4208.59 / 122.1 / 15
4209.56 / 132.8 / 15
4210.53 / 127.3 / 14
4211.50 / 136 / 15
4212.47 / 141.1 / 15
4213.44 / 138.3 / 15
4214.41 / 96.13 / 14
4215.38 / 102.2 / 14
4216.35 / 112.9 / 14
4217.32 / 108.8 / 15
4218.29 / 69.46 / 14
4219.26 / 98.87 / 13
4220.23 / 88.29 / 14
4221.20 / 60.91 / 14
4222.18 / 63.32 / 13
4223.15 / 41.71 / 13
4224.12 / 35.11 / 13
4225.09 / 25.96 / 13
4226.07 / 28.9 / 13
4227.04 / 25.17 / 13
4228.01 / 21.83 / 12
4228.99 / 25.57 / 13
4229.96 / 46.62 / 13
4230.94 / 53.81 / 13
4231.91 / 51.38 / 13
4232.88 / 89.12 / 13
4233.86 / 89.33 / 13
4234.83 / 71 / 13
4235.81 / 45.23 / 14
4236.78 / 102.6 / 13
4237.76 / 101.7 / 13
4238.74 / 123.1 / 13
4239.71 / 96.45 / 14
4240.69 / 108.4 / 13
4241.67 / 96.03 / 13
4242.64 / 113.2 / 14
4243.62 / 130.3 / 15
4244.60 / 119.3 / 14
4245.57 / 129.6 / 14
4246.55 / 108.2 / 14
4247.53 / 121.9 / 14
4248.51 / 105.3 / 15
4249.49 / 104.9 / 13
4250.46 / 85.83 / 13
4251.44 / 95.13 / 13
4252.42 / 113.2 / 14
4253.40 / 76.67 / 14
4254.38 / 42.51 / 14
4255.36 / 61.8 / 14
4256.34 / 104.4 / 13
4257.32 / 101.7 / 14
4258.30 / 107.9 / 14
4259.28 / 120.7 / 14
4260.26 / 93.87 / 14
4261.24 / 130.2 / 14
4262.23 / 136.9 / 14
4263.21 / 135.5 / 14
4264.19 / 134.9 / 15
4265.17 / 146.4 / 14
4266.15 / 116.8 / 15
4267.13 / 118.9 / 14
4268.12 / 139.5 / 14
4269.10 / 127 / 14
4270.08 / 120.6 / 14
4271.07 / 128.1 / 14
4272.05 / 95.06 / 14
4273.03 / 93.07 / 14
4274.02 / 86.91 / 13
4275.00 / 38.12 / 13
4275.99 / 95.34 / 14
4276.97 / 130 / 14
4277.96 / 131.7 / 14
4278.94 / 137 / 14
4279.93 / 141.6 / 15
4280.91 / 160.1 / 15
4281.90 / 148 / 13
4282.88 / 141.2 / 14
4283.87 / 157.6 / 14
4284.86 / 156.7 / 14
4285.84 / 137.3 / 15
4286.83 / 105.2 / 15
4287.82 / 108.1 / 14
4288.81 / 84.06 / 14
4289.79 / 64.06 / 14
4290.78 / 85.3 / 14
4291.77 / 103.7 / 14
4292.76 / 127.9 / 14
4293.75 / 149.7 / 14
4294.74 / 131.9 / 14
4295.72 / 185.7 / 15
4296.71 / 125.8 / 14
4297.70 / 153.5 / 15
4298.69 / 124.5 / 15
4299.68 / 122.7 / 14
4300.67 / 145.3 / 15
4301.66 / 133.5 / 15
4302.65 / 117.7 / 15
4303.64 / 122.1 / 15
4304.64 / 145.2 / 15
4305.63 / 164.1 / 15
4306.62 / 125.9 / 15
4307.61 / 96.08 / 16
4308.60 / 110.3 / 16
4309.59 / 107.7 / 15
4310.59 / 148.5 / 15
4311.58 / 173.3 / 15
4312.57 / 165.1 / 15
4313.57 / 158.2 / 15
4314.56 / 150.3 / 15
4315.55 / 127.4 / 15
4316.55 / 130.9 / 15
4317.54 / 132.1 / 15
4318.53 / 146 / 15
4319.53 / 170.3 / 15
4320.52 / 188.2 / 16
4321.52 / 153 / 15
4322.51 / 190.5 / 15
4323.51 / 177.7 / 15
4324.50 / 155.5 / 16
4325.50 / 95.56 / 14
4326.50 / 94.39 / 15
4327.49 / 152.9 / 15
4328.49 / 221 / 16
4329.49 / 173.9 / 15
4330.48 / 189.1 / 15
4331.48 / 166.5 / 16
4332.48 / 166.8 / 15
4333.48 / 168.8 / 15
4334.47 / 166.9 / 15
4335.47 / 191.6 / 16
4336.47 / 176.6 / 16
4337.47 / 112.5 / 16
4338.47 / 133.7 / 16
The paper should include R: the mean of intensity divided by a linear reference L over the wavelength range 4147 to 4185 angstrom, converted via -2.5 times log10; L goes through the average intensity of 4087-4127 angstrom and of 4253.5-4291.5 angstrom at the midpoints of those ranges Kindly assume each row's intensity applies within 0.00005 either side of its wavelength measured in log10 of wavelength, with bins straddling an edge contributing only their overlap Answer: -0.18 mag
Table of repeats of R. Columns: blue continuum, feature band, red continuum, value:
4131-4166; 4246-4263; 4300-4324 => 0.36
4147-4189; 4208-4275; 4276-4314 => 0.39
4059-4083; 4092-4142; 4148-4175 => 0.06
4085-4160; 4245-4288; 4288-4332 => 0.20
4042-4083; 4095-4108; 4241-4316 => 0.05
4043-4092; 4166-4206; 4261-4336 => -0.08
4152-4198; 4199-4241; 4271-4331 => 0.47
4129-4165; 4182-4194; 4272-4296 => -0.11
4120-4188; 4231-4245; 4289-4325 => 0.42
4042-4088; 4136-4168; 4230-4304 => -0.18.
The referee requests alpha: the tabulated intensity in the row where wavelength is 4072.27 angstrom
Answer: 111.8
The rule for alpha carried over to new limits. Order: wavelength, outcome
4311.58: 173.3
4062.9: 97.72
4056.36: 136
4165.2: 131.3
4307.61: 96.08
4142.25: 104.3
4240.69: 108.4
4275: 38.12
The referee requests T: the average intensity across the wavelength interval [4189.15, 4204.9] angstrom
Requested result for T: 136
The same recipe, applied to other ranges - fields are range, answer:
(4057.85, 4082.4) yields 122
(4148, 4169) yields 148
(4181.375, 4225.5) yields 121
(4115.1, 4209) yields 137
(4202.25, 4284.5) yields 102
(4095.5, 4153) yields 126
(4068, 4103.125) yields 124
